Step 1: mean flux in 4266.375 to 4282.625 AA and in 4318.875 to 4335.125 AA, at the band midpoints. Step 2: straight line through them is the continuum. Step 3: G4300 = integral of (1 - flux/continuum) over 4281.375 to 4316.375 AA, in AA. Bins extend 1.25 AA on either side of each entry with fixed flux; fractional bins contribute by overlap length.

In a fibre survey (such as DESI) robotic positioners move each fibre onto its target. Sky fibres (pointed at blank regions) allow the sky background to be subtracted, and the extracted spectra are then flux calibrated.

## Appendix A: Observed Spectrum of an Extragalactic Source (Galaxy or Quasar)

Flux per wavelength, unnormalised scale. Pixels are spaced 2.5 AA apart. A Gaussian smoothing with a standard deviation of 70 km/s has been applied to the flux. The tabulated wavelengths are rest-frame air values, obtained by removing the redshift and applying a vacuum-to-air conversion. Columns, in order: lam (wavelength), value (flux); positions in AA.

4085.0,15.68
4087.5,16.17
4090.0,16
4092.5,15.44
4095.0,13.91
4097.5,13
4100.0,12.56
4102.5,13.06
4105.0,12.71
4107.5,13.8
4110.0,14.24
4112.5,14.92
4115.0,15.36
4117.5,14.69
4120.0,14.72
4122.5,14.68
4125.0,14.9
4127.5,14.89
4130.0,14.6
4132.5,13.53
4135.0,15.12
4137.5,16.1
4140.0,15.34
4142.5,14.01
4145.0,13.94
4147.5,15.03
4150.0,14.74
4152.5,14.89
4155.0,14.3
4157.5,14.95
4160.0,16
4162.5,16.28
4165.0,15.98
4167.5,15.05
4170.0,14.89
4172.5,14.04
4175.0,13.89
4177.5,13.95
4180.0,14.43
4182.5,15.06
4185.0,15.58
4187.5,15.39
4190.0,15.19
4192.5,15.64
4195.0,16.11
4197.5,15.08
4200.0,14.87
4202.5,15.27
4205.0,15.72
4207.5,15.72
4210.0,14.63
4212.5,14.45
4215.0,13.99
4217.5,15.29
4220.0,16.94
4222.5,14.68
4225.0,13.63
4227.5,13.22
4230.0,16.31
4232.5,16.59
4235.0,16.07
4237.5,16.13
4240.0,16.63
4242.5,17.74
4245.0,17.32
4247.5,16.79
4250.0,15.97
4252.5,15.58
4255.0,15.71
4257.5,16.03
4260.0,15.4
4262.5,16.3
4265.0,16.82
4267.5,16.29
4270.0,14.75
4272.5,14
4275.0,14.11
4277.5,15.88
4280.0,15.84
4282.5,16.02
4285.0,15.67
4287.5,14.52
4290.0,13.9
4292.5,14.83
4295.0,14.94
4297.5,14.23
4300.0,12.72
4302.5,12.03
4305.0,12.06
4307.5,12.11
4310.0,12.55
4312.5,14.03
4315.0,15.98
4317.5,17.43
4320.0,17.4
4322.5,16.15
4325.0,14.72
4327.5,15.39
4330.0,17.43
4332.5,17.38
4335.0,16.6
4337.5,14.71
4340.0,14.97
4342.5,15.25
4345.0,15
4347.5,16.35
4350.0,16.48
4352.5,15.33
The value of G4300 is 4.0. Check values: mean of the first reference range 15.2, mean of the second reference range 16.4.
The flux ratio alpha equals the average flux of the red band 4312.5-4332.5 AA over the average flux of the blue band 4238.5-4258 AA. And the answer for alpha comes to 1.0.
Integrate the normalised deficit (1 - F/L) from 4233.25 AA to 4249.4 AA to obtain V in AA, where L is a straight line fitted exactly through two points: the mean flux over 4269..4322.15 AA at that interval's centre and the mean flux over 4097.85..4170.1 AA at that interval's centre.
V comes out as -2.4 AA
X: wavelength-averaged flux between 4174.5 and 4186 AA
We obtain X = 14.6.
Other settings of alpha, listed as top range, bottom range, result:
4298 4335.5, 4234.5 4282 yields 0.93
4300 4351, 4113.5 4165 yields 1.01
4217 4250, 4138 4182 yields 1.08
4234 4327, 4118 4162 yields 1.03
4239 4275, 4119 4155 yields 1.09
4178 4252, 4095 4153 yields 1.08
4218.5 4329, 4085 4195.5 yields 1.03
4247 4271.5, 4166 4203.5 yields 1.06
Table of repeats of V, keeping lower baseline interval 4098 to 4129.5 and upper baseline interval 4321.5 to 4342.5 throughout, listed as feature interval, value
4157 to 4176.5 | -0.71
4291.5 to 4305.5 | 1.88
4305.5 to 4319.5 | 1.14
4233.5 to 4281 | -2.10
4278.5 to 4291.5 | 0.26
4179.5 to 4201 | -0.75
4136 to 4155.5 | -0.51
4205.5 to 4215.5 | 0.07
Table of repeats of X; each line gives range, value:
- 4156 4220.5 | 15.1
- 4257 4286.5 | 15.6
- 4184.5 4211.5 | 15.4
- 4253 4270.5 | 15.9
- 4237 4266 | 16.4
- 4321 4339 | 16.1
